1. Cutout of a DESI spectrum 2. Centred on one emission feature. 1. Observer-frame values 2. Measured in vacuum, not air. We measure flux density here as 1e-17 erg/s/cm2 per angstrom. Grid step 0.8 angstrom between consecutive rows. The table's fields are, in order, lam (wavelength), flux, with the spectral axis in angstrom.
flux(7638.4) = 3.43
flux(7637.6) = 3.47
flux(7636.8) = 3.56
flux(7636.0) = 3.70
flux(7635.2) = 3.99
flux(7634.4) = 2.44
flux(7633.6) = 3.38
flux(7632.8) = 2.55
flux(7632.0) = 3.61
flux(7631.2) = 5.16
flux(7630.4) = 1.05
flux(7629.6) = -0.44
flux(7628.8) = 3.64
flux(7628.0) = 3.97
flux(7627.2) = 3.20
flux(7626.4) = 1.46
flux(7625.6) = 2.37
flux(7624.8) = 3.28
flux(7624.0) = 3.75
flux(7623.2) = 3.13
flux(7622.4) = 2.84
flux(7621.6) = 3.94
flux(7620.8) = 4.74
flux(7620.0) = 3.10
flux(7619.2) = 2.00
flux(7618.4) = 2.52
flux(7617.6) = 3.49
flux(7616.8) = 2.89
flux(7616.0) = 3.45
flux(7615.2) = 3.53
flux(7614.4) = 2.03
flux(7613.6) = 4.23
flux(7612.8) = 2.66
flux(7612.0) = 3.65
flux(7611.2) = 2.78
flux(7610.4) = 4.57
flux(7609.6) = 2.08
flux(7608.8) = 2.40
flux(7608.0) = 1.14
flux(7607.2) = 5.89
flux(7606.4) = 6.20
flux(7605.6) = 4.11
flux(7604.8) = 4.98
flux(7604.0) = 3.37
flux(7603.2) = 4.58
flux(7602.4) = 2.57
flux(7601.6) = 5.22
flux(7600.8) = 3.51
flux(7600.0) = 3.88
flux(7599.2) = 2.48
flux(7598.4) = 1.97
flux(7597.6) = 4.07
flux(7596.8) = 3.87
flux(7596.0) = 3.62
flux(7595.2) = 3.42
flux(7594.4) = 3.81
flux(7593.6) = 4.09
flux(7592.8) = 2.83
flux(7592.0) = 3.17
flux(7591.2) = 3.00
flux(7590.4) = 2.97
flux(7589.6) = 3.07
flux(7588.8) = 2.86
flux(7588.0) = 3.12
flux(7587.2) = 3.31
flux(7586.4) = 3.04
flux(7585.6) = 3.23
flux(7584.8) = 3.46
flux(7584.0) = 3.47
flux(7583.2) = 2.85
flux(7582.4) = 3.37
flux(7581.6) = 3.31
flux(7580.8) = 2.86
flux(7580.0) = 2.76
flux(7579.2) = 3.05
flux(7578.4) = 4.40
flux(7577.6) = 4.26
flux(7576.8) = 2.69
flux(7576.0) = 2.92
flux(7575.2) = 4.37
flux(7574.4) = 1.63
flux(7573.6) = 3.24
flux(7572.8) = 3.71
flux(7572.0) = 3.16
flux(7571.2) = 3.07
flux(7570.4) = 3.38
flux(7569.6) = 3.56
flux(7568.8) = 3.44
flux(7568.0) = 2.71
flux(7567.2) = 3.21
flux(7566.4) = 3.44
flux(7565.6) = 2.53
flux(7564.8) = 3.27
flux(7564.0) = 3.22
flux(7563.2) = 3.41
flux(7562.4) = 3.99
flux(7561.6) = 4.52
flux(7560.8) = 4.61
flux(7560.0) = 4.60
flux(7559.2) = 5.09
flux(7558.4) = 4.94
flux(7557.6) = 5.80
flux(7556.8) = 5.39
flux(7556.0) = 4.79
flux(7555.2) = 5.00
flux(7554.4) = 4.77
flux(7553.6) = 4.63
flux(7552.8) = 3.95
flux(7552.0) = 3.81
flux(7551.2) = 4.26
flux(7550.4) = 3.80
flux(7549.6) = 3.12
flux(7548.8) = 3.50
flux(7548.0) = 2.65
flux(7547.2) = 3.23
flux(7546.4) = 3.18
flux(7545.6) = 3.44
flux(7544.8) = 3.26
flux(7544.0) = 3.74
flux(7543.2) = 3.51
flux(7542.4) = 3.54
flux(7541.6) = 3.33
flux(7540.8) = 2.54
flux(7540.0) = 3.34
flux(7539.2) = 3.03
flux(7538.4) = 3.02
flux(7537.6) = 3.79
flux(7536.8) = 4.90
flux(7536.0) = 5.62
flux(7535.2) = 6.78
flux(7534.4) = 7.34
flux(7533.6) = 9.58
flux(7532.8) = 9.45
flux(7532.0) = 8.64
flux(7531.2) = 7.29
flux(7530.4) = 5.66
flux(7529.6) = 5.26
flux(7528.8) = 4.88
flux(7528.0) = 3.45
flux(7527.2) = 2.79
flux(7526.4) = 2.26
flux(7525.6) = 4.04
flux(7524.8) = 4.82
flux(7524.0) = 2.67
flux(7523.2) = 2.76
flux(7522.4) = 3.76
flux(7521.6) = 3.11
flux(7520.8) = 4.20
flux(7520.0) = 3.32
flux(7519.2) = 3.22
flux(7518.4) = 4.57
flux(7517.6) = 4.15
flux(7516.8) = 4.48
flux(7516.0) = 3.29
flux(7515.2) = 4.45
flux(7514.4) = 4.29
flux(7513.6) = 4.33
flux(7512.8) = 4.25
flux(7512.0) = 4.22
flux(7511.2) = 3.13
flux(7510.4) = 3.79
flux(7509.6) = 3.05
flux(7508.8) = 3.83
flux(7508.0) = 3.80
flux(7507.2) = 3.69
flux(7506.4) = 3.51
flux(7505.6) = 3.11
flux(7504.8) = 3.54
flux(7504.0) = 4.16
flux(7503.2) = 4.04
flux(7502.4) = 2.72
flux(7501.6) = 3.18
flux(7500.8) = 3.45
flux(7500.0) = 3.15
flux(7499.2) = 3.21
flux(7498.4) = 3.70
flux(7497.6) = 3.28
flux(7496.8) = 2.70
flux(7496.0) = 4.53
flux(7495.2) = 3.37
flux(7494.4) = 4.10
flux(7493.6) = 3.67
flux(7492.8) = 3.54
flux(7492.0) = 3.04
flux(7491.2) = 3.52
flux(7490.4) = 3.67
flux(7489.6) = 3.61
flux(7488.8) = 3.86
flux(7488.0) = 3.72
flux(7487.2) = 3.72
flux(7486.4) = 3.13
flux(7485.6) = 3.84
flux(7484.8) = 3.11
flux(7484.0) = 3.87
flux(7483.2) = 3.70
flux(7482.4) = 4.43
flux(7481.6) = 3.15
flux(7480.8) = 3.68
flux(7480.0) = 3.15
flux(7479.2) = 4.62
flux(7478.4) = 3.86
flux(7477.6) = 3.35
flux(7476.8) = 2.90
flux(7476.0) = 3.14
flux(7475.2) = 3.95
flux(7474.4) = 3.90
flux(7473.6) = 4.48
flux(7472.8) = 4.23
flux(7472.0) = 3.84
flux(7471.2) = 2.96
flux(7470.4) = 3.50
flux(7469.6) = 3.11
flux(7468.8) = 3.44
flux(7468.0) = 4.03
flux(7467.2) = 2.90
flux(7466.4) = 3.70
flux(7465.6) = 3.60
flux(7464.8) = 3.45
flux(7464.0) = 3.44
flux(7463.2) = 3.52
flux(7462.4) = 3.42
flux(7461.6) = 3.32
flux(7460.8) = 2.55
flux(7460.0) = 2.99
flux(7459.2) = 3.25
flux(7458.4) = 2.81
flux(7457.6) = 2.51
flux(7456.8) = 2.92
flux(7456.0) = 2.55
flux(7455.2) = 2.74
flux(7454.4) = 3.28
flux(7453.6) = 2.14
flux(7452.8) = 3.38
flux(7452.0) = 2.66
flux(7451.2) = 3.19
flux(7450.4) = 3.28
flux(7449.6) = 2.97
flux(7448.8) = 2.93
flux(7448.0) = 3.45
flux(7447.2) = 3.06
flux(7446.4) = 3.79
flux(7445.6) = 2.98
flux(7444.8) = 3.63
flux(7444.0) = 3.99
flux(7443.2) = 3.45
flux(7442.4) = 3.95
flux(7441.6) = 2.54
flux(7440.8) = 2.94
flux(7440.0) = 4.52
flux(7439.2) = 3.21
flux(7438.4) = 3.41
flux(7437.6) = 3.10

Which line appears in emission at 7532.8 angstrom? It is H-alpha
